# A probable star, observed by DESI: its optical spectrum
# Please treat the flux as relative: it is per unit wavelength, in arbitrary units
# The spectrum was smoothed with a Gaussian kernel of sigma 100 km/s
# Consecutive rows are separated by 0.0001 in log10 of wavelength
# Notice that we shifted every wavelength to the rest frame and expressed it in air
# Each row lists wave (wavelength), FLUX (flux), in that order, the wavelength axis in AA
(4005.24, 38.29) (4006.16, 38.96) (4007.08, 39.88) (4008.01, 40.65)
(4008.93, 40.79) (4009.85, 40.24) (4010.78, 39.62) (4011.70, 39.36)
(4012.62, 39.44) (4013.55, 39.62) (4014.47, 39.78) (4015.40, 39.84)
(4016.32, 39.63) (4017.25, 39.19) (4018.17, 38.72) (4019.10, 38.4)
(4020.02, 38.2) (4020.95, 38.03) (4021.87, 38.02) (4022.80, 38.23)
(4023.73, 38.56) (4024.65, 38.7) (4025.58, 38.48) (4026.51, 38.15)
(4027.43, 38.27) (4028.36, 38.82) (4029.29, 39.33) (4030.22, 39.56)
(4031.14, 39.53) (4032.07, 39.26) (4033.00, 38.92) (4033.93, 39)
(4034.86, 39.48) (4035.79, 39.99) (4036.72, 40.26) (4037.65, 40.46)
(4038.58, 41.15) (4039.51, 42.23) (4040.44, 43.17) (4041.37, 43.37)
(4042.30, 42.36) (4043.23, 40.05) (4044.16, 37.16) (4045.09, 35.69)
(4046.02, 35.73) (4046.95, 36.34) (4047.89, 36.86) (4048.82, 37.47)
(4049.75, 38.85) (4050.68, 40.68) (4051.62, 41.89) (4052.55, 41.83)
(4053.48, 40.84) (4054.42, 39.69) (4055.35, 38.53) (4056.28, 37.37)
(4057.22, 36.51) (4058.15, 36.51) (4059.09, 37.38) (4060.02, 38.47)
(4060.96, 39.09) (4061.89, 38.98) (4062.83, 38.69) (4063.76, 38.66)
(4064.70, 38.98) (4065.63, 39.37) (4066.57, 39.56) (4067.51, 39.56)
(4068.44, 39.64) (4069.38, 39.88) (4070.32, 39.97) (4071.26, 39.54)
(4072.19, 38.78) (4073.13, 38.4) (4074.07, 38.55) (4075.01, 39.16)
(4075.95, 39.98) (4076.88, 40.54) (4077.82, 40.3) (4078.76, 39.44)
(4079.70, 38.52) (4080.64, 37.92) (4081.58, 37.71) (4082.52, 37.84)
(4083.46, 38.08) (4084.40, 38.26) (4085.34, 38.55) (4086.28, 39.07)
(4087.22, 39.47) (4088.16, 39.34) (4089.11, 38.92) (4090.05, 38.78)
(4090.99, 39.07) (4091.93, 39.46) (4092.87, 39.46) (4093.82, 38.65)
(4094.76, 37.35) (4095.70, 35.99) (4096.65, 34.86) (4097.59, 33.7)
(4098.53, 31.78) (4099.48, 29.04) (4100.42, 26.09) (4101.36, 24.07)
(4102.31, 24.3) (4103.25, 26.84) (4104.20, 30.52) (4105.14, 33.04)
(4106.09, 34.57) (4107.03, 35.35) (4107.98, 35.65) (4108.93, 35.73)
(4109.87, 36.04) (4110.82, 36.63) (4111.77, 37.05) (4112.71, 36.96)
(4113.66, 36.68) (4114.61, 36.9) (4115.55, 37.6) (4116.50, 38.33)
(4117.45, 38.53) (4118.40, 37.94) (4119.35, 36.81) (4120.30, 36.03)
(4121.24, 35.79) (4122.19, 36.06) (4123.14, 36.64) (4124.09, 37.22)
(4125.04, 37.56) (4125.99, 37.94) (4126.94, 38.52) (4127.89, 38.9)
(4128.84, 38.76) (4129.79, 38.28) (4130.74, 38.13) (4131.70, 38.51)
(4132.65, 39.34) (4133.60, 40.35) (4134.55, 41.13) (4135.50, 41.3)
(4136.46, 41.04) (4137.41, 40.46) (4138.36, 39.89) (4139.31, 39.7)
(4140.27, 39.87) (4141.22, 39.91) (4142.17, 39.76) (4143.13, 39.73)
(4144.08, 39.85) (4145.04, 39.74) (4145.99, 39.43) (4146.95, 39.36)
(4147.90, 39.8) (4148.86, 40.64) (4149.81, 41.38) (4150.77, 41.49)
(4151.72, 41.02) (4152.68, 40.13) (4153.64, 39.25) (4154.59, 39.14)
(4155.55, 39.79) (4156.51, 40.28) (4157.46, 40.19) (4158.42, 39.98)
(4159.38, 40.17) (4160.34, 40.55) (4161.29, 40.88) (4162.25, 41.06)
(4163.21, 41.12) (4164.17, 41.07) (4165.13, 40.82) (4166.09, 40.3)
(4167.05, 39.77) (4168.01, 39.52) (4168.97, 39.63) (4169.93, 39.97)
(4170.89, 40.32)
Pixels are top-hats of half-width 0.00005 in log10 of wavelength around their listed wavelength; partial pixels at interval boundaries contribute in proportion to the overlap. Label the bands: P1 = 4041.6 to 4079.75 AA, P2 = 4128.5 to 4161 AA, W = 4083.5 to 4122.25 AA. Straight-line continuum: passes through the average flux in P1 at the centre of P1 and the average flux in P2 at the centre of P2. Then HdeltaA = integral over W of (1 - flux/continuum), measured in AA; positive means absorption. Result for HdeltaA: 3.9 AA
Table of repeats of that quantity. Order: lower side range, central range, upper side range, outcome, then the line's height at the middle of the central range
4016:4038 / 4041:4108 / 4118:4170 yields 3.0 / 39.2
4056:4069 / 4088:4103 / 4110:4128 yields 1.4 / 37.7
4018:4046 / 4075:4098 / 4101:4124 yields -1.3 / 36.3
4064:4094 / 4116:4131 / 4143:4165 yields 0.8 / 39.8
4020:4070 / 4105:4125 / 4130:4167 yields 1.6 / 39.8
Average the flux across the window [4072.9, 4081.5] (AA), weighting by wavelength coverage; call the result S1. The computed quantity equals 39.2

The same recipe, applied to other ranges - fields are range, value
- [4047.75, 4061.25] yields 38.8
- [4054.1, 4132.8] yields 37.1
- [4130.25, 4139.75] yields 40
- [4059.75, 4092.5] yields 39.1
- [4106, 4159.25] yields 38.7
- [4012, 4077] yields 39.2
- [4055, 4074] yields 38.7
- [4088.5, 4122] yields 35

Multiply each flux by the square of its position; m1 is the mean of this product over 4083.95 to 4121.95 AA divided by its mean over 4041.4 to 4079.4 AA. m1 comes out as 0.93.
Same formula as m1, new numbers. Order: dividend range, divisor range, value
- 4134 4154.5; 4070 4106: 1.14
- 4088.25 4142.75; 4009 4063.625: 0.97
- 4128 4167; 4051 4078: 1.06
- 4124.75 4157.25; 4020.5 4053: 1.06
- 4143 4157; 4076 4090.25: 1.06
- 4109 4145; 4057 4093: 1.01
